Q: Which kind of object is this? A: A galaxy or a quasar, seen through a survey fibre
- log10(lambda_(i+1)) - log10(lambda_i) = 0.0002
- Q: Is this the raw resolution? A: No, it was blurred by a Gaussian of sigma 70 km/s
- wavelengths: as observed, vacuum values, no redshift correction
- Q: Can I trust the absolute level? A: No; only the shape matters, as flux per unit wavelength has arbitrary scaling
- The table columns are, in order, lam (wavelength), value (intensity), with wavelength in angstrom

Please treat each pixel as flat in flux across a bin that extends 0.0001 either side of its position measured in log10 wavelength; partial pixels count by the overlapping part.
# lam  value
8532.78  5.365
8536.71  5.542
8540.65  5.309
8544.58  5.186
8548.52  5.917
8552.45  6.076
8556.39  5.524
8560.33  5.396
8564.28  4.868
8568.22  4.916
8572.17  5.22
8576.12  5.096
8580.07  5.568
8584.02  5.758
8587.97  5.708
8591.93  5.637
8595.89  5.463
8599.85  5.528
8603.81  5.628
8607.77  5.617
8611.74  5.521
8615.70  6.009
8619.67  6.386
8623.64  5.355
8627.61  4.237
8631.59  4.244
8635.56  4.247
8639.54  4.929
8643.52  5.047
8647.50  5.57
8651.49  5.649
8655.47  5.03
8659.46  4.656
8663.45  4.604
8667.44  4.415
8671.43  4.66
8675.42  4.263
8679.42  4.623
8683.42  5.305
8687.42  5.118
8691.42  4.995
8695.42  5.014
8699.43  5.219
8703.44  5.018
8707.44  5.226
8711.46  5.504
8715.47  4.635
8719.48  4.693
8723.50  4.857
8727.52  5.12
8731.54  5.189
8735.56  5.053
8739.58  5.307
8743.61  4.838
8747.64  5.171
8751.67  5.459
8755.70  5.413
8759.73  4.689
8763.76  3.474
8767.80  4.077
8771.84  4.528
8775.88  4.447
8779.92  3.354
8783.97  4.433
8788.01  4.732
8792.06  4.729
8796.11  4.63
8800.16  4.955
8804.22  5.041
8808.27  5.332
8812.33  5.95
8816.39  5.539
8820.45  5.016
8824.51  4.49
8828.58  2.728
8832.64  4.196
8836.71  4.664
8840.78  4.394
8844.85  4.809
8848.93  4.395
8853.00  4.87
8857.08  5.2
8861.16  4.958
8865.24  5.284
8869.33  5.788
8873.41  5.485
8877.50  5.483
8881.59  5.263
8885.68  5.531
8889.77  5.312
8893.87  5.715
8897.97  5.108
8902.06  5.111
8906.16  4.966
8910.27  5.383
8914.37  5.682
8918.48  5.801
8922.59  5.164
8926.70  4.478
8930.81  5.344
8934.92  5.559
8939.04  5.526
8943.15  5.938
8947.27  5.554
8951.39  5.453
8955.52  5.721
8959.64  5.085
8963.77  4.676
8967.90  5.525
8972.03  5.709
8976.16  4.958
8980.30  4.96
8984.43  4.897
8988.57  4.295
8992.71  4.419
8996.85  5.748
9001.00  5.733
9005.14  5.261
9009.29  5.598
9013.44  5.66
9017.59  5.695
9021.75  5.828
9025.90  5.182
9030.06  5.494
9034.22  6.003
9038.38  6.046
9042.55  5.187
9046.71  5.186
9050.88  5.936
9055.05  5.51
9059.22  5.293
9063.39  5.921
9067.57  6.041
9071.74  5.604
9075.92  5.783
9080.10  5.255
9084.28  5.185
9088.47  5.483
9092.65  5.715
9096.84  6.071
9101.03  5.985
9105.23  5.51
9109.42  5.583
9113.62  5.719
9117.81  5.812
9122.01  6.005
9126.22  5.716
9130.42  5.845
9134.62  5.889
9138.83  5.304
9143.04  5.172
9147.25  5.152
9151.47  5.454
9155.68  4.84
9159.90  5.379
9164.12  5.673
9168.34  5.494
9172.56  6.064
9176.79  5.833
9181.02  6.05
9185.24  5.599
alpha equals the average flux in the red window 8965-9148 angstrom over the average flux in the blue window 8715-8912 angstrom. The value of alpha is 1.13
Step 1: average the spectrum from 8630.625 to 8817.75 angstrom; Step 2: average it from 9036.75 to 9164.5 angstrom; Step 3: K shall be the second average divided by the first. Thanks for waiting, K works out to 1.15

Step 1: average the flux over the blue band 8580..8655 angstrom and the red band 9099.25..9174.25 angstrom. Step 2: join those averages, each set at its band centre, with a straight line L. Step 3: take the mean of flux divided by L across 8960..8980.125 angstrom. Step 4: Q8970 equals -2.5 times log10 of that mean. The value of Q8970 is 0.07 mag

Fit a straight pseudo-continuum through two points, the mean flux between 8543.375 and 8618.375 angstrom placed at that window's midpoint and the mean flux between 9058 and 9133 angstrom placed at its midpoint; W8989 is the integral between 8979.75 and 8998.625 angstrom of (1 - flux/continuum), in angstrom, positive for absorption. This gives 2.7 angstrom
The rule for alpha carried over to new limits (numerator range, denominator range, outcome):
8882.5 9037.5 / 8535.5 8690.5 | 1.03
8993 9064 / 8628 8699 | 1.15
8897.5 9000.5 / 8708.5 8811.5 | 1.09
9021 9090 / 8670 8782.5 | 1.16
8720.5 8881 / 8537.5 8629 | 0.88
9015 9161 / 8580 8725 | 1.09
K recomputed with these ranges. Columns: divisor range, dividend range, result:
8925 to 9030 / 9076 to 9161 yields 1.05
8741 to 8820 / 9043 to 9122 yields 1.18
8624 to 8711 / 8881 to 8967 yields 1.10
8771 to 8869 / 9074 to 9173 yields 1.18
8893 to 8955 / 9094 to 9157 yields 1.04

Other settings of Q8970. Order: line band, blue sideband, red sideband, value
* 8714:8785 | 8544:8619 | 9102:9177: 0.18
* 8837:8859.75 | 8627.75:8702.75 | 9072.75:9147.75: 0.10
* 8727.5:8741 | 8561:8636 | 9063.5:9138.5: 0.06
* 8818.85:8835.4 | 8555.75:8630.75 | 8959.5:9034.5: 0.29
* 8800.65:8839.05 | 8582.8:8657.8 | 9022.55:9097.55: 0.14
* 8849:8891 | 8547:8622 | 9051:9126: 0.07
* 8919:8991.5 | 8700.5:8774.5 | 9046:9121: 0.03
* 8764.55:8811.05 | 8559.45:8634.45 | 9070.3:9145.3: 0.20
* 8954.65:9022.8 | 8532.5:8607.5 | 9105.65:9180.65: 0.06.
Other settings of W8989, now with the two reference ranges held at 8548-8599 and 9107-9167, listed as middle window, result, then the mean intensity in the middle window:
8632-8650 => 1.9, 4.91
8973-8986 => 1.2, 5.01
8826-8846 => 4.9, 4.14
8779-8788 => 2.2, 4.15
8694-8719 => 1.8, 5.08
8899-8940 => 1.6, 5.29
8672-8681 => 1.7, 4.47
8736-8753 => 1.0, 5.17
